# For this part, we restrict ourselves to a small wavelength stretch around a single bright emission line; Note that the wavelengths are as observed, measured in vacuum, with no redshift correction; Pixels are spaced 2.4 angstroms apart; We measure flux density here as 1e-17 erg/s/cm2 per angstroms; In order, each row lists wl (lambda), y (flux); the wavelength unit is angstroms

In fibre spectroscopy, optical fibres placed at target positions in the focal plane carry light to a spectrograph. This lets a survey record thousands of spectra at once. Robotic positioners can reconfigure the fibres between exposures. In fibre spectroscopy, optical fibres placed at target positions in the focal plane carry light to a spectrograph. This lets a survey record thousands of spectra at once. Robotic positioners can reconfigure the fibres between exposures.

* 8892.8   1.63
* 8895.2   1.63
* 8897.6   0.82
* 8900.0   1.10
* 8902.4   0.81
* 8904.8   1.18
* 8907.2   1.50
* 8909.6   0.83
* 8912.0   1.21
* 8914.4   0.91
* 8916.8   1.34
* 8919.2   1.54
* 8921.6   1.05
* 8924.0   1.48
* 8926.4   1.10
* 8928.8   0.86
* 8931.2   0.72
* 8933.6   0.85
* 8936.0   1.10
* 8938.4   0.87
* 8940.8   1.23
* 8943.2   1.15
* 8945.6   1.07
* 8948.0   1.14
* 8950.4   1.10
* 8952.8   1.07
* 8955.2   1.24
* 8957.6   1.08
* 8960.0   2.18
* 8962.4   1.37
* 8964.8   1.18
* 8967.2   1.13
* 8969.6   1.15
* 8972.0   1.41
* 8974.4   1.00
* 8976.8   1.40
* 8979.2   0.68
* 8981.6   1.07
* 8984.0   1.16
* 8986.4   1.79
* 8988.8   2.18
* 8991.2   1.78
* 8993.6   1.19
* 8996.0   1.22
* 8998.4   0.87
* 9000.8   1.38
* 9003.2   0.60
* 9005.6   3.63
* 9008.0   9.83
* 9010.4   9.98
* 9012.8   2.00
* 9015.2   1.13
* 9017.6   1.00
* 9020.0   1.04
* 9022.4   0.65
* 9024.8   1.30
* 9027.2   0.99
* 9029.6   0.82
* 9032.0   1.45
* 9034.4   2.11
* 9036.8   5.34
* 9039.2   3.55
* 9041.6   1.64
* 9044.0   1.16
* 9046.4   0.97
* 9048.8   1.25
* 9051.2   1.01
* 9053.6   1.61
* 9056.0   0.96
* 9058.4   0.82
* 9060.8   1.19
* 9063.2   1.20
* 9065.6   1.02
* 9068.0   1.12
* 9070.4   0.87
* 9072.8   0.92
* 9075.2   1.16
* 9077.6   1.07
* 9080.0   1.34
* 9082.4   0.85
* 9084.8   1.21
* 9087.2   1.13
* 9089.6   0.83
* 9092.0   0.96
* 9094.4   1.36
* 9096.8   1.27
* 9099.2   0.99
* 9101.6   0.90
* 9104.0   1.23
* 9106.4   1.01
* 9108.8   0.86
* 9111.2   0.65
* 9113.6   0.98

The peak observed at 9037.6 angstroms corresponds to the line [N II] 6583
